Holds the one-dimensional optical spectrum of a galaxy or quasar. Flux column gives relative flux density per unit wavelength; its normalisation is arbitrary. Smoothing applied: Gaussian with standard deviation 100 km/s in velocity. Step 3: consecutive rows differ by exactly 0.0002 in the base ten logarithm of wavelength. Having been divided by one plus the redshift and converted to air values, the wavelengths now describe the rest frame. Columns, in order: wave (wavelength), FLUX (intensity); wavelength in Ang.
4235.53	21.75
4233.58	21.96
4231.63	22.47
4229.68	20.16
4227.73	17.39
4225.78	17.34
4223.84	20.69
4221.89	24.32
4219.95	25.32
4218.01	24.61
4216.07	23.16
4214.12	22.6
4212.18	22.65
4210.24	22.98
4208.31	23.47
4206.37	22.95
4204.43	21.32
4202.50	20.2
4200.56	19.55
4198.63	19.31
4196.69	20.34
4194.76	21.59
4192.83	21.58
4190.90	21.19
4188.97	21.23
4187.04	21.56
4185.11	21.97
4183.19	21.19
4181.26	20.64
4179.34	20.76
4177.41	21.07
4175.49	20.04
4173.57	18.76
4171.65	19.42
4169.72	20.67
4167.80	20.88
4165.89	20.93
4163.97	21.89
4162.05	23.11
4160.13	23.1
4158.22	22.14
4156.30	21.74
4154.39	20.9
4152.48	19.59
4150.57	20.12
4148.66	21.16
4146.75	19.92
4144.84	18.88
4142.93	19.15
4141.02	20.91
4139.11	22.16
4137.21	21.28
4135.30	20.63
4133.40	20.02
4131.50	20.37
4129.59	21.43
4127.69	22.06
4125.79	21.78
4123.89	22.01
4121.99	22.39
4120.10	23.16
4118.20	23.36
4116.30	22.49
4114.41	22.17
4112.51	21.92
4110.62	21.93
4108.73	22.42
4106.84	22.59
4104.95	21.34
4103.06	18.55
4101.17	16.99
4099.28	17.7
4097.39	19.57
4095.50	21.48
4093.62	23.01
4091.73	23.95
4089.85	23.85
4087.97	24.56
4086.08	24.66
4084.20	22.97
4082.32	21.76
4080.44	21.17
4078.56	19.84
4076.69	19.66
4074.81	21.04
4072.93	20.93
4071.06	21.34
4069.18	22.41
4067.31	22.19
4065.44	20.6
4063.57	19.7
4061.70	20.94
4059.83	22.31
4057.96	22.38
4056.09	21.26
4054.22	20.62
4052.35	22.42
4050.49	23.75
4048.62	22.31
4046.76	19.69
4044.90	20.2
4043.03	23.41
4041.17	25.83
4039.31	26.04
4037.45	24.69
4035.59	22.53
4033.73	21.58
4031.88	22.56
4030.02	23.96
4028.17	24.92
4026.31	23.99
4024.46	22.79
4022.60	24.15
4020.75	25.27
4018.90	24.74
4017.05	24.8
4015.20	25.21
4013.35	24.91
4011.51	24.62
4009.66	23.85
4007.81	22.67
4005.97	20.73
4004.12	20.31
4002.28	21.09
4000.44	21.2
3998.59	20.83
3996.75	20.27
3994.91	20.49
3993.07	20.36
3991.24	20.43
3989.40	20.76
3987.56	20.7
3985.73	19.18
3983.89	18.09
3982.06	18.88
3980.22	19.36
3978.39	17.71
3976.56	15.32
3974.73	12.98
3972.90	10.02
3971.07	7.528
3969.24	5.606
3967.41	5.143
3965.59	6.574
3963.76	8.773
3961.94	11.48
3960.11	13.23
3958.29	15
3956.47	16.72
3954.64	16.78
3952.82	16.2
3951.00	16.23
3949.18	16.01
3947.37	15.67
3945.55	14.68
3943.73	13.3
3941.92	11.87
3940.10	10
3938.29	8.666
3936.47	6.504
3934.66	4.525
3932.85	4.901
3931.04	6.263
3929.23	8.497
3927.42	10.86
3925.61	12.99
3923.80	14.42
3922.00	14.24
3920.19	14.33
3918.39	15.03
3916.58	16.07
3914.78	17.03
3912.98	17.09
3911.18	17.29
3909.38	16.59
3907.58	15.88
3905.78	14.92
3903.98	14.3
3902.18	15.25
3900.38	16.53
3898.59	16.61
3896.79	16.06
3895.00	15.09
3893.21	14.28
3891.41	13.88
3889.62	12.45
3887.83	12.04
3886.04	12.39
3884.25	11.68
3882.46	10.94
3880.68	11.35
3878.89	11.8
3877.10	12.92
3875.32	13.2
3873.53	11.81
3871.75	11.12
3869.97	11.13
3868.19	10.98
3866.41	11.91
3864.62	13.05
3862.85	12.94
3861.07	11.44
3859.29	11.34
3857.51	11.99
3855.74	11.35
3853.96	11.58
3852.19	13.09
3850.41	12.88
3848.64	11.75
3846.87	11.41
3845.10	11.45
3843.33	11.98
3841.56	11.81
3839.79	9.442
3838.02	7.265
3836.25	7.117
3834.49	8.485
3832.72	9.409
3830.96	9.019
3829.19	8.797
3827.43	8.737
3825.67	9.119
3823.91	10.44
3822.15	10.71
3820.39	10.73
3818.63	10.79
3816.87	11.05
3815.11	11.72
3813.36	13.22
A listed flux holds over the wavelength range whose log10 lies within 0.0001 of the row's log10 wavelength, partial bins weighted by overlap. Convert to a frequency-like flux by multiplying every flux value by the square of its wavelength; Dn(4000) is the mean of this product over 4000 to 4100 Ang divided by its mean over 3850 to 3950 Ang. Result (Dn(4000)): 1.90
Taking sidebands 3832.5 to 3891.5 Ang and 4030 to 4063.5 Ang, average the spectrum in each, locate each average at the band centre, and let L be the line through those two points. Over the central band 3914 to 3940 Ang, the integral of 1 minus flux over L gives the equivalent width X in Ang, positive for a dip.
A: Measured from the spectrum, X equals 7.2 Ang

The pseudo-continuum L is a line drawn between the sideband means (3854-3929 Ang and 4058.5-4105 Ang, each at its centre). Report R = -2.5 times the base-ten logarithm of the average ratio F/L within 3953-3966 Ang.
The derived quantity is 0.24 mag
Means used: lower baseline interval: 13.5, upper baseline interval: 21.3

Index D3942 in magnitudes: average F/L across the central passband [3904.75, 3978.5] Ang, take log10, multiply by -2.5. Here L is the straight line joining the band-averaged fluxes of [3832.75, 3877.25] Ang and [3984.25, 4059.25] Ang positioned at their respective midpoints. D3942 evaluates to 0.33 mag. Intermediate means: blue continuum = 11.3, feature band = 12.5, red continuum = 22.5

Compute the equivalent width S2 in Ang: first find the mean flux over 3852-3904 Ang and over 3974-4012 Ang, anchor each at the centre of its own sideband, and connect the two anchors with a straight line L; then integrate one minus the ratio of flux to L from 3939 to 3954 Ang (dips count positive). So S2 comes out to 2.5 Ang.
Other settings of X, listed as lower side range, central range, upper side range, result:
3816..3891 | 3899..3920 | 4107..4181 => -4.68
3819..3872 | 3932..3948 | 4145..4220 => 4.46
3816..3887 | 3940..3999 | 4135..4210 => -1.30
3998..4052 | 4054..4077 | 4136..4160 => 1.18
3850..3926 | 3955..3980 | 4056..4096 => 8.07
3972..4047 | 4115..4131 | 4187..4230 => -0.54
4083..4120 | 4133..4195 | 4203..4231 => 2.98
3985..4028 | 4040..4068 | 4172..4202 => 0.09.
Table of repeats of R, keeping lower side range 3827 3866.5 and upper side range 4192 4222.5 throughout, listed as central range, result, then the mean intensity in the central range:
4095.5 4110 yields -0.06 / 20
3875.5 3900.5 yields -0.10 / 13.3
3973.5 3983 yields -0.11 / 16.6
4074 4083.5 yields -0.15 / 20.8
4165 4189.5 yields 0.03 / 20.7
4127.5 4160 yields -0.03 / 20.8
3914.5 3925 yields -0.15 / 15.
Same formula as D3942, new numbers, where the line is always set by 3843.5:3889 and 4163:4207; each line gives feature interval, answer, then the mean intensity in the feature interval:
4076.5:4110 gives -0.18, 21.5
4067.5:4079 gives -0.19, 21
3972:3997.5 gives -0.19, 18.2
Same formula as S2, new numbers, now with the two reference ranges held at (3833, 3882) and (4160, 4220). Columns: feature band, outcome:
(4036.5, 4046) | -3.9 Ang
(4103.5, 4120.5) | -2.8 Ang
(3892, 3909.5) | -3.9 Ang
